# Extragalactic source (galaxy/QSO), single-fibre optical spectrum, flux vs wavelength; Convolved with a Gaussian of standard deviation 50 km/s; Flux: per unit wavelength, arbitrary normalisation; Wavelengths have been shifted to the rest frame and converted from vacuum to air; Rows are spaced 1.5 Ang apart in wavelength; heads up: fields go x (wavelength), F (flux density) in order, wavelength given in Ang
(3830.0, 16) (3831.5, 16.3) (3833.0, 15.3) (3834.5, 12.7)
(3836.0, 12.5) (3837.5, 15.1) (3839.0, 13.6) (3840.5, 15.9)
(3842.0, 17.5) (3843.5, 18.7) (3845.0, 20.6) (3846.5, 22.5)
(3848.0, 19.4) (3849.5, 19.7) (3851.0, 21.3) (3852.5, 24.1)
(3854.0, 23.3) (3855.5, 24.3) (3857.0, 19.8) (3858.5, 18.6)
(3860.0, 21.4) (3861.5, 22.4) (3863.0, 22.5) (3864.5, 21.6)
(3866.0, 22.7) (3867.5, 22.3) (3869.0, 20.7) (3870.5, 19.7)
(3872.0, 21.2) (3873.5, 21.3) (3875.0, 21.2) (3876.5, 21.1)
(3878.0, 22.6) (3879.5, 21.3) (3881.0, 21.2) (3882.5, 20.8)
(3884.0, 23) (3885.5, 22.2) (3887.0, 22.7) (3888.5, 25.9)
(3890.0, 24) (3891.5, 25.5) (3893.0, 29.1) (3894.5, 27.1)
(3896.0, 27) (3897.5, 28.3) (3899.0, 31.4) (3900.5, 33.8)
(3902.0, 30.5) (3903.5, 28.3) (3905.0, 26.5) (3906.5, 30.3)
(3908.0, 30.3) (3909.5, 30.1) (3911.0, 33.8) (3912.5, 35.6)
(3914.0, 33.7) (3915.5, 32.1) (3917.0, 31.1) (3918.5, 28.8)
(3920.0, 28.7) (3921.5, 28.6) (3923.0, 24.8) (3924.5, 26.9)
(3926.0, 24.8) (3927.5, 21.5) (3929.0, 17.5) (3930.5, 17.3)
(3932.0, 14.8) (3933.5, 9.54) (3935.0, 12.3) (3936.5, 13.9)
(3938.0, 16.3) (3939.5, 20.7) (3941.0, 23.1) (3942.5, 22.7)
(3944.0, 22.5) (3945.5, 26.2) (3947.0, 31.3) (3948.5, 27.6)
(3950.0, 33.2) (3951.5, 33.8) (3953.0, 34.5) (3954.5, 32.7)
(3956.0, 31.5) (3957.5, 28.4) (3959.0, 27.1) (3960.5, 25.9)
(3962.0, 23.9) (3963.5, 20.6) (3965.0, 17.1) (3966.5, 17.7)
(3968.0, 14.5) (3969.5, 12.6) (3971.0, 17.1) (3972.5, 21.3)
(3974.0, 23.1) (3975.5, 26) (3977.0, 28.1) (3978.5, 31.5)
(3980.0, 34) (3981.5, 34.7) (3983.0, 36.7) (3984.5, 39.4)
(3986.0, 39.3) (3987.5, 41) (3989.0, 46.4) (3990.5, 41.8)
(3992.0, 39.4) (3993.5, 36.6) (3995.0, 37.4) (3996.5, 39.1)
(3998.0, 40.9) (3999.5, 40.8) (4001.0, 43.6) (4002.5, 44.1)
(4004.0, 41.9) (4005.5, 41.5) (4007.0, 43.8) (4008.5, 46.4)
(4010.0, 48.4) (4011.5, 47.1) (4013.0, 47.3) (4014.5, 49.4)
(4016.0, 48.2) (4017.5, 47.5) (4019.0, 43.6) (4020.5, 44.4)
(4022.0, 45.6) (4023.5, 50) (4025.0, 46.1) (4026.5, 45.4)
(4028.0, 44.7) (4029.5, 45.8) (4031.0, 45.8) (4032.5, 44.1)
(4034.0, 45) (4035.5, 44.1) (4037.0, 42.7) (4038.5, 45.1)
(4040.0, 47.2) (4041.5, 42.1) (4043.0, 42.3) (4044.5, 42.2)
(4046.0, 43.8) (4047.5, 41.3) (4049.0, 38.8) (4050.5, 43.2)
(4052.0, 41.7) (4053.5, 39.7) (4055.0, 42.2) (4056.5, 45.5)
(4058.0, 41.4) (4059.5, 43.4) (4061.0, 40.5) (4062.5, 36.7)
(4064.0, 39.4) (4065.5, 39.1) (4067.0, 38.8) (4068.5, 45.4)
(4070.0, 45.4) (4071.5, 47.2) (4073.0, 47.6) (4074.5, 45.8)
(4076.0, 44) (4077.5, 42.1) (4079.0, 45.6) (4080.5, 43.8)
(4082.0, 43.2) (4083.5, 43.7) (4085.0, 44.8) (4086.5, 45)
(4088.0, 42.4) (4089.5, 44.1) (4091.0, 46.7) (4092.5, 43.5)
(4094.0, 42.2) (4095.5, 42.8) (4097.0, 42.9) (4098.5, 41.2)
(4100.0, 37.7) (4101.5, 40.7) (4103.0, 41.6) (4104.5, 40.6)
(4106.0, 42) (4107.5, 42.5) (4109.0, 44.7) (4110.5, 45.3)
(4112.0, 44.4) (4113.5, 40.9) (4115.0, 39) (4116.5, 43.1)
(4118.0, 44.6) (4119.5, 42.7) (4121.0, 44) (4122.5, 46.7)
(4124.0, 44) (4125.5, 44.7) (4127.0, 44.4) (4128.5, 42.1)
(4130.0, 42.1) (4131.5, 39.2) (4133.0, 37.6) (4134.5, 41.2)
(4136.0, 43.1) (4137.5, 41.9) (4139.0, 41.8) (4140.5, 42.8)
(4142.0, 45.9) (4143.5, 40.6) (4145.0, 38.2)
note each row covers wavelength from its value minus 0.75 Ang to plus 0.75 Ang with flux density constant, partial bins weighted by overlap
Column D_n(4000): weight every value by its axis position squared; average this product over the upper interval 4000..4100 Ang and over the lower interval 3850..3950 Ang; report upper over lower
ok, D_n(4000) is 1.9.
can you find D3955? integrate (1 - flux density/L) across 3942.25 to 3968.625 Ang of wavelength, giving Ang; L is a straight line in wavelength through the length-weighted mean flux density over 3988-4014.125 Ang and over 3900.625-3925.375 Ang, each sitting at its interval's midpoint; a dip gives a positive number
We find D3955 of 7.1 Ang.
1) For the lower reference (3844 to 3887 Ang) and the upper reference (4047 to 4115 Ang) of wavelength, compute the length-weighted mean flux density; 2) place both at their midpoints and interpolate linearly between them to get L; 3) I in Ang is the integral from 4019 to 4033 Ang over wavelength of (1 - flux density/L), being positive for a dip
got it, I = -3.2 Ang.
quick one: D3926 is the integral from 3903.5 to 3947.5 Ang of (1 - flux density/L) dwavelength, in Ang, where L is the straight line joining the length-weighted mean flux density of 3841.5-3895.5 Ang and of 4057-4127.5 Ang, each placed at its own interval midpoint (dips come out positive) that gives 4.0 Ang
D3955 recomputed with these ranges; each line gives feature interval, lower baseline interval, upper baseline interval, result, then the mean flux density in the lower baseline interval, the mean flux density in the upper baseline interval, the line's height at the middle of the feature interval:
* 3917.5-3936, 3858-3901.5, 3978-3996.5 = 5.3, 23.6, 38.3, 30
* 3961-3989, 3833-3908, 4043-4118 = 4.8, 22.4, 42.7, 32.5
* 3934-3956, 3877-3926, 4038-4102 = 4.6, 27.6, 42.8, 31.5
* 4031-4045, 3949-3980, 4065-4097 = -2.6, 25.3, 44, 37.1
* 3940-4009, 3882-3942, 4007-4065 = 6.7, 25.3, 44.1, 34.8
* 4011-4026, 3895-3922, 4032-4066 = -2.7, 30.5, 42.2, 39.7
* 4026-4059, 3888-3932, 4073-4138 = -4.6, 27.8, 43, 38.1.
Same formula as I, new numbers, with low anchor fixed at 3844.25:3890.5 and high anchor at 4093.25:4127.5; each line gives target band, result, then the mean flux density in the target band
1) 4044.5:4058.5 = -1.61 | 42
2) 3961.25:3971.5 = 4.27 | 17.7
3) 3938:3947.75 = 1.56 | 23.8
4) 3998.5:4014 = -4.94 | 44.5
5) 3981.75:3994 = -2.96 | 39.9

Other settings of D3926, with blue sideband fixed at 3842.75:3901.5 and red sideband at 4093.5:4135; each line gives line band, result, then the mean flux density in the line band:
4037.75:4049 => -2.0 Ang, 43.1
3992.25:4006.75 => -3.3 Ang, 40.7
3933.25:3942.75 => 3.8 Ang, 17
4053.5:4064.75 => -1.0 Ang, 41.2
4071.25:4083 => -1.6 Ang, 44.8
